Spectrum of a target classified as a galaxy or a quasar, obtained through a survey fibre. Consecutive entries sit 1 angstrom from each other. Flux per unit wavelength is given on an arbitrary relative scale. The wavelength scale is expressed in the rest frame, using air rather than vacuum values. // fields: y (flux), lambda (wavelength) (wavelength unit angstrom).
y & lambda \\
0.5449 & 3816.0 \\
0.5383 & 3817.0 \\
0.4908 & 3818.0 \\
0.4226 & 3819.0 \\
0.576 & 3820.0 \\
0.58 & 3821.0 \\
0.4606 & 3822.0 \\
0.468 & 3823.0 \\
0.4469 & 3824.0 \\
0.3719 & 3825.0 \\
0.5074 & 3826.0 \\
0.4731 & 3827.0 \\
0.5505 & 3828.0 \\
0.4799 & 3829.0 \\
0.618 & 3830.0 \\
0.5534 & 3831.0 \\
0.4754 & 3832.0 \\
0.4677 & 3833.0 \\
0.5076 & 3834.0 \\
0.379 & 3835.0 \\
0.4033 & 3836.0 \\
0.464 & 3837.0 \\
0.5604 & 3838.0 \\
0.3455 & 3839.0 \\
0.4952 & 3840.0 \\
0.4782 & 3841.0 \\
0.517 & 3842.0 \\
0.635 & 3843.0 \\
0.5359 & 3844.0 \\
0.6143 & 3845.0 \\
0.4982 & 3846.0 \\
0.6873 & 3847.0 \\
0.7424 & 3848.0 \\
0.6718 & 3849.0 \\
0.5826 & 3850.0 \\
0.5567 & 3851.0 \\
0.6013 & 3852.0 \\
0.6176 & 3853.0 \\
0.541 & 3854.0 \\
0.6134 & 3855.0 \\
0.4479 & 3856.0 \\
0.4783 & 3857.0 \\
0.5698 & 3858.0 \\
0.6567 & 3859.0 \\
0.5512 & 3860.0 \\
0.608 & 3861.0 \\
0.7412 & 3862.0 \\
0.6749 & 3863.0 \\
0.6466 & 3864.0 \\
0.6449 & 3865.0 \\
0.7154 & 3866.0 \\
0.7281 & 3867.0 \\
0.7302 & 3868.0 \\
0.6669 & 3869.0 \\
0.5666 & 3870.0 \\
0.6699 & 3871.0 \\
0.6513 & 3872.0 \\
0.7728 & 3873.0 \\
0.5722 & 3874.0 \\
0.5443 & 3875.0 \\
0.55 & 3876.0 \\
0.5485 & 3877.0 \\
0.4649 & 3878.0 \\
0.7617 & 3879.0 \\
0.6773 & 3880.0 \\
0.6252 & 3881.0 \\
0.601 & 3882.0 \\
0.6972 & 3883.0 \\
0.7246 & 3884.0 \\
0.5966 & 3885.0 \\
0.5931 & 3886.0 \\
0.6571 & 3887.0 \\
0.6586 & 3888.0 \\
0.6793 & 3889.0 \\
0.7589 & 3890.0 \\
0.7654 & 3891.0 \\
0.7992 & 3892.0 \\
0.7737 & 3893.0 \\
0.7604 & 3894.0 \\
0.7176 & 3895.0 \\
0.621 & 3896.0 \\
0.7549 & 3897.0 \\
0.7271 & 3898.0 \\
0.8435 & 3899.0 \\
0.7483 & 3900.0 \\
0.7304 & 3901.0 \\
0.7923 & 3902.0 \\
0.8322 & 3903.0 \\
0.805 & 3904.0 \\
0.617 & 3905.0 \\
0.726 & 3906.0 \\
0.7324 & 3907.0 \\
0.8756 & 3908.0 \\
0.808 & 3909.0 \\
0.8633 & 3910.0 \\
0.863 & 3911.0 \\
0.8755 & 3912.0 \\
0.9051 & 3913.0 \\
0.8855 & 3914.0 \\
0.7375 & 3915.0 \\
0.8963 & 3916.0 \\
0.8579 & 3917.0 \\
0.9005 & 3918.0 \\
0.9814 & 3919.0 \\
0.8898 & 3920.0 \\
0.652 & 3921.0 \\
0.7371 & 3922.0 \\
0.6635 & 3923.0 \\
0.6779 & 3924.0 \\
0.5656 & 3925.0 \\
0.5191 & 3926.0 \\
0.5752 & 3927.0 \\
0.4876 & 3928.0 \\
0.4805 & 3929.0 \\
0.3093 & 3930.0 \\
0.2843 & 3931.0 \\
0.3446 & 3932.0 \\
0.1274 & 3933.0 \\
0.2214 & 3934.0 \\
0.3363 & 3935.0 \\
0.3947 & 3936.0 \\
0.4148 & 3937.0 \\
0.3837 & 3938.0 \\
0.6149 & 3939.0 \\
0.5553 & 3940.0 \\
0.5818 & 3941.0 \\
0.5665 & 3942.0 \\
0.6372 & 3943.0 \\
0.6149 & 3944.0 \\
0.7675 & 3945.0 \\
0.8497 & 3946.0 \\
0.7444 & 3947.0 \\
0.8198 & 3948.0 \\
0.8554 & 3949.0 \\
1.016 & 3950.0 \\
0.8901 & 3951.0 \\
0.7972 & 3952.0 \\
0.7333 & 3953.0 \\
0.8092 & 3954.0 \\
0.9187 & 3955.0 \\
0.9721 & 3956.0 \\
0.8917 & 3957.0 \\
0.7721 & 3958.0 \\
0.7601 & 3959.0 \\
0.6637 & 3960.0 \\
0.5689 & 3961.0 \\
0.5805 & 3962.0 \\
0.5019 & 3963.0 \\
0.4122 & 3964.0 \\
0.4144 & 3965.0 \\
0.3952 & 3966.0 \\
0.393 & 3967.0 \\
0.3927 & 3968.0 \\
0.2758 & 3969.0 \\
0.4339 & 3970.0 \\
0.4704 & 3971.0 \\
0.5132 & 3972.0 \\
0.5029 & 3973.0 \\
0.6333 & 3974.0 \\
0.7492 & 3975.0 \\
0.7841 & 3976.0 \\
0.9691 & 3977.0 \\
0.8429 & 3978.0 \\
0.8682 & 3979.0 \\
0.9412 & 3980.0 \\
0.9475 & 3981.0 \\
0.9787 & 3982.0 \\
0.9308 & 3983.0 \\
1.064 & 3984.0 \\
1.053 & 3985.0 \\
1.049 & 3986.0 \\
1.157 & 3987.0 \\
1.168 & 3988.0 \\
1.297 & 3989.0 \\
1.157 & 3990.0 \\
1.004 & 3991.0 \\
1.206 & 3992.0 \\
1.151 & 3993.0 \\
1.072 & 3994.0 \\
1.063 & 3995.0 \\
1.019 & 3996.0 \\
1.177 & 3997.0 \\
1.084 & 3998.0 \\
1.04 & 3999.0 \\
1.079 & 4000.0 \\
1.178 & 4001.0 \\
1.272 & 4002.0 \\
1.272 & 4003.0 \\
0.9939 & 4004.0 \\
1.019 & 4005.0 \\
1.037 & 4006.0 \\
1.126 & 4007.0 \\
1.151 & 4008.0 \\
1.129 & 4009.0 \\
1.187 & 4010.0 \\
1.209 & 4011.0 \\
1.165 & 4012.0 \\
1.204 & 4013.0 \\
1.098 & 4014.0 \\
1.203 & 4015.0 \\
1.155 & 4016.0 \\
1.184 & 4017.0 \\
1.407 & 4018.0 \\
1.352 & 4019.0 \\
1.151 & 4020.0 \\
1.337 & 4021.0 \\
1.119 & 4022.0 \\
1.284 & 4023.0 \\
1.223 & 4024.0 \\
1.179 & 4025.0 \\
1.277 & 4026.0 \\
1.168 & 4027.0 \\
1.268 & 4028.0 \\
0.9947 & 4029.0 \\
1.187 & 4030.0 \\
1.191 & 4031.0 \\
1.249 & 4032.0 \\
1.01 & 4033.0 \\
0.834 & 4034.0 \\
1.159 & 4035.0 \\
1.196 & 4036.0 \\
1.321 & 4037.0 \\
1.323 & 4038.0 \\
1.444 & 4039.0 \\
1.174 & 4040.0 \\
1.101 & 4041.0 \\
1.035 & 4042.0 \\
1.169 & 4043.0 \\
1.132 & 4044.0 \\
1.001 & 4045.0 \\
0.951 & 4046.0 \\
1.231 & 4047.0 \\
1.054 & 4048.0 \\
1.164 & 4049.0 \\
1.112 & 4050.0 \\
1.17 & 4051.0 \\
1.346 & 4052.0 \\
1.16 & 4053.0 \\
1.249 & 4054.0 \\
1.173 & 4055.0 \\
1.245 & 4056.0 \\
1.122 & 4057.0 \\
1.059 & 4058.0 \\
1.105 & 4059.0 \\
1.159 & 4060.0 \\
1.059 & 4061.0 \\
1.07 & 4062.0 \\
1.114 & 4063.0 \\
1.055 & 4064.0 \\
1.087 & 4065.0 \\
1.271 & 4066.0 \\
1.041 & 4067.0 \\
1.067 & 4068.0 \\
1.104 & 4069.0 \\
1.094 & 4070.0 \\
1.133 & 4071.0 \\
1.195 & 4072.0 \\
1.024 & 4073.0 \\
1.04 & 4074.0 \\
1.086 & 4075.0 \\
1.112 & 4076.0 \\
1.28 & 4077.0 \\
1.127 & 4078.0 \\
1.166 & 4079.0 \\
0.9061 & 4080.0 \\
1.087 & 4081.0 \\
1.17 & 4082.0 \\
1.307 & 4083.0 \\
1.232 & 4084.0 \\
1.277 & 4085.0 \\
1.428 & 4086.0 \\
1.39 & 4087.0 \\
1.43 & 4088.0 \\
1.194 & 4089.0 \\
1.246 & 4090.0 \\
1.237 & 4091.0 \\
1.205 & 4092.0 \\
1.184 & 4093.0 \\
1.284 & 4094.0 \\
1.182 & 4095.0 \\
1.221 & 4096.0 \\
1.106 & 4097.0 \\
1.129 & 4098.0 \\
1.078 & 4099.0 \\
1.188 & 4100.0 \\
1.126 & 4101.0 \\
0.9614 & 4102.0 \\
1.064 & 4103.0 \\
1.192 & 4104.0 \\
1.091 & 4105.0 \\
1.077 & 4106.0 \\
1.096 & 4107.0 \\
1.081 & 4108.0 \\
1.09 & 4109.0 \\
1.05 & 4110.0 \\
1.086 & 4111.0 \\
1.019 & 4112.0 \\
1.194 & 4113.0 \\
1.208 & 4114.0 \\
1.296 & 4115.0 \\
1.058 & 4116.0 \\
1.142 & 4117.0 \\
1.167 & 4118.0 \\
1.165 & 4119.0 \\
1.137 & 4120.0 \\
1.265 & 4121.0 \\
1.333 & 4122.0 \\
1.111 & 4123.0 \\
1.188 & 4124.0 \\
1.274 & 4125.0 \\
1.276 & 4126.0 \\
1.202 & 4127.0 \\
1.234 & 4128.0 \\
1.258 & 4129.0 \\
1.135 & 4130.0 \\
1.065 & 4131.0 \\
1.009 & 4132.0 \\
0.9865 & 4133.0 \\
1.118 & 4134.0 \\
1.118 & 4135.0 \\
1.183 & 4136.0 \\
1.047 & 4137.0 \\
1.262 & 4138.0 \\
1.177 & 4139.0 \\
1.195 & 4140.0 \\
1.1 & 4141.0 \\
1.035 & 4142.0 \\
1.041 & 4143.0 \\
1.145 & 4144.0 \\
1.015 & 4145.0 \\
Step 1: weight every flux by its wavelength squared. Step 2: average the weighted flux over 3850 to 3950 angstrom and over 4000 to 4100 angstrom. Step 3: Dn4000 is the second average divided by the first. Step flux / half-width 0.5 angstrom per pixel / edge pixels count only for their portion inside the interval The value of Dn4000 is 1.91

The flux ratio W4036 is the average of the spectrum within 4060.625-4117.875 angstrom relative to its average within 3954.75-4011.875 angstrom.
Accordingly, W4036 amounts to 1.3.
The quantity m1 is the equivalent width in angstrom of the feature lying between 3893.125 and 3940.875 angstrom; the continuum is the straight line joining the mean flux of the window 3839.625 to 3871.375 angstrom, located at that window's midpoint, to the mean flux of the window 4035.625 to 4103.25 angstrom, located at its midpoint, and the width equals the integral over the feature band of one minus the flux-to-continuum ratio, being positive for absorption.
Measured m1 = 6.1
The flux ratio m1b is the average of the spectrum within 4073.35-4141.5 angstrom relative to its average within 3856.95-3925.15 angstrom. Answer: 1.63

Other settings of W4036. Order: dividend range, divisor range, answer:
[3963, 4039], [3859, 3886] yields 1.59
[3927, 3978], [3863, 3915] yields 0.83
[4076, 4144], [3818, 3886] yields 2.03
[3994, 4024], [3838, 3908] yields 1.79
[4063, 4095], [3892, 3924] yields 1.49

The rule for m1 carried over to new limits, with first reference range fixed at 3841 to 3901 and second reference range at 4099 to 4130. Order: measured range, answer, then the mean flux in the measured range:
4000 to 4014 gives -3.3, 1.15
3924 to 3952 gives 8.1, 0.561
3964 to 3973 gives 4.6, 0.416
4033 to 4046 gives -1.9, 1.14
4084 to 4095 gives -1.8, 1.28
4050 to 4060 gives -1.4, 1.18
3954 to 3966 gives 2.3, 0.672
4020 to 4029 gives -2.3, 1.21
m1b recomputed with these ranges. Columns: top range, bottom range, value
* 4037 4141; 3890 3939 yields 1.72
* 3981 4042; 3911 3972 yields 1.83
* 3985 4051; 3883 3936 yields 1.69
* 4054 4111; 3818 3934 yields 1.84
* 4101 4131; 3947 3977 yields 1.75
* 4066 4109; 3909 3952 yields 1.77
